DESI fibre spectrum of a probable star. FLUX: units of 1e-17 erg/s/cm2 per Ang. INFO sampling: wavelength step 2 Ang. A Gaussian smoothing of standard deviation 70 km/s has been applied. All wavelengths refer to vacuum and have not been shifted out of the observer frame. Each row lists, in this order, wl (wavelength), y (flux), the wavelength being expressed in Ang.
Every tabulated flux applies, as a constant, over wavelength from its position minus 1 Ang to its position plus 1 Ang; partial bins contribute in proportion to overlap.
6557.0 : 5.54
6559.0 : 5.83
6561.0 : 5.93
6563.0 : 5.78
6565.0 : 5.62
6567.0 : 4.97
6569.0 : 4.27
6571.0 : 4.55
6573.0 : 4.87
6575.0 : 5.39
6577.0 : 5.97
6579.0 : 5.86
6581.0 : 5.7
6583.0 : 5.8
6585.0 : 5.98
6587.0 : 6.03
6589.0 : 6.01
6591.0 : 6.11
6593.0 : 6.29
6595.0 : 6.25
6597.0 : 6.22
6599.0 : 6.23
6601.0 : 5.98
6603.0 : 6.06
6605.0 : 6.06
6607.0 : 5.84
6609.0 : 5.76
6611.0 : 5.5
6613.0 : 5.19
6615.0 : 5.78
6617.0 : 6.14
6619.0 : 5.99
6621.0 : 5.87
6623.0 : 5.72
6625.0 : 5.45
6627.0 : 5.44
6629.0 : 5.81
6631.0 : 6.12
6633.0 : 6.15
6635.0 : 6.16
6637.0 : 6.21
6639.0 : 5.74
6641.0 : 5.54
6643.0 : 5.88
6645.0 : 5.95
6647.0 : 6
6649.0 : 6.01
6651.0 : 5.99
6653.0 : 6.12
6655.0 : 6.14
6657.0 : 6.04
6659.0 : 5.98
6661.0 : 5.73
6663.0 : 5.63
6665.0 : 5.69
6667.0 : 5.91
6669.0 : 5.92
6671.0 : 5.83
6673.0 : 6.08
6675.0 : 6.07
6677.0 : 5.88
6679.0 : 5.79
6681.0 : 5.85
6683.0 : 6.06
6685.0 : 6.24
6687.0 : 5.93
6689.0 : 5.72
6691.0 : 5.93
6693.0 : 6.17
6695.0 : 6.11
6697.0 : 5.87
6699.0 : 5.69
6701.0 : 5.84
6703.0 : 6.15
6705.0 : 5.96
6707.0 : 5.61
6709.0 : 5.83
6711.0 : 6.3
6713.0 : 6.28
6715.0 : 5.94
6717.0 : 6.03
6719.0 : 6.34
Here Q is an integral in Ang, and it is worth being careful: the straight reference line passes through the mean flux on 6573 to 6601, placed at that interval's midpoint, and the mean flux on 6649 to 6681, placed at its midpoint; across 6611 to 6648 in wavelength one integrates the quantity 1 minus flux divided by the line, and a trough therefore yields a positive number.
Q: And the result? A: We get 0.6 Ang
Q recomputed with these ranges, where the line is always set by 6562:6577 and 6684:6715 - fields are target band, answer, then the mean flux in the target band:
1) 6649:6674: -0.9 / 5.93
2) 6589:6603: -2.3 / 6.16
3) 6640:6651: -0.5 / 5.89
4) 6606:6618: -0.7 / 5.7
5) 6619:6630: -0.4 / 5.69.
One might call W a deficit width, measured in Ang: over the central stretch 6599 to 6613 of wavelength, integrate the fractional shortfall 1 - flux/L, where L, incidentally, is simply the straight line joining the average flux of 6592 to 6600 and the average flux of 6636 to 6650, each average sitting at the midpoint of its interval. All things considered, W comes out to 0.75 Ang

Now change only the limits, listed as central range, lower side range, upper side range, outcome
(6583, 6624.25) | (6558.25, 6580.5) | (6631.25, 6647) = -2.11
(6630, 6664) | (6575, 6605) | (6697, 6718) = 0.13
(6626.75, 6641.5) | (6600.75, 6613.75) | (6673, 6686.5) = -0.21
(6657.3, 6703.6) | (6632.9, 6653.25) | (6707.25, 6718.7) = 0.77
